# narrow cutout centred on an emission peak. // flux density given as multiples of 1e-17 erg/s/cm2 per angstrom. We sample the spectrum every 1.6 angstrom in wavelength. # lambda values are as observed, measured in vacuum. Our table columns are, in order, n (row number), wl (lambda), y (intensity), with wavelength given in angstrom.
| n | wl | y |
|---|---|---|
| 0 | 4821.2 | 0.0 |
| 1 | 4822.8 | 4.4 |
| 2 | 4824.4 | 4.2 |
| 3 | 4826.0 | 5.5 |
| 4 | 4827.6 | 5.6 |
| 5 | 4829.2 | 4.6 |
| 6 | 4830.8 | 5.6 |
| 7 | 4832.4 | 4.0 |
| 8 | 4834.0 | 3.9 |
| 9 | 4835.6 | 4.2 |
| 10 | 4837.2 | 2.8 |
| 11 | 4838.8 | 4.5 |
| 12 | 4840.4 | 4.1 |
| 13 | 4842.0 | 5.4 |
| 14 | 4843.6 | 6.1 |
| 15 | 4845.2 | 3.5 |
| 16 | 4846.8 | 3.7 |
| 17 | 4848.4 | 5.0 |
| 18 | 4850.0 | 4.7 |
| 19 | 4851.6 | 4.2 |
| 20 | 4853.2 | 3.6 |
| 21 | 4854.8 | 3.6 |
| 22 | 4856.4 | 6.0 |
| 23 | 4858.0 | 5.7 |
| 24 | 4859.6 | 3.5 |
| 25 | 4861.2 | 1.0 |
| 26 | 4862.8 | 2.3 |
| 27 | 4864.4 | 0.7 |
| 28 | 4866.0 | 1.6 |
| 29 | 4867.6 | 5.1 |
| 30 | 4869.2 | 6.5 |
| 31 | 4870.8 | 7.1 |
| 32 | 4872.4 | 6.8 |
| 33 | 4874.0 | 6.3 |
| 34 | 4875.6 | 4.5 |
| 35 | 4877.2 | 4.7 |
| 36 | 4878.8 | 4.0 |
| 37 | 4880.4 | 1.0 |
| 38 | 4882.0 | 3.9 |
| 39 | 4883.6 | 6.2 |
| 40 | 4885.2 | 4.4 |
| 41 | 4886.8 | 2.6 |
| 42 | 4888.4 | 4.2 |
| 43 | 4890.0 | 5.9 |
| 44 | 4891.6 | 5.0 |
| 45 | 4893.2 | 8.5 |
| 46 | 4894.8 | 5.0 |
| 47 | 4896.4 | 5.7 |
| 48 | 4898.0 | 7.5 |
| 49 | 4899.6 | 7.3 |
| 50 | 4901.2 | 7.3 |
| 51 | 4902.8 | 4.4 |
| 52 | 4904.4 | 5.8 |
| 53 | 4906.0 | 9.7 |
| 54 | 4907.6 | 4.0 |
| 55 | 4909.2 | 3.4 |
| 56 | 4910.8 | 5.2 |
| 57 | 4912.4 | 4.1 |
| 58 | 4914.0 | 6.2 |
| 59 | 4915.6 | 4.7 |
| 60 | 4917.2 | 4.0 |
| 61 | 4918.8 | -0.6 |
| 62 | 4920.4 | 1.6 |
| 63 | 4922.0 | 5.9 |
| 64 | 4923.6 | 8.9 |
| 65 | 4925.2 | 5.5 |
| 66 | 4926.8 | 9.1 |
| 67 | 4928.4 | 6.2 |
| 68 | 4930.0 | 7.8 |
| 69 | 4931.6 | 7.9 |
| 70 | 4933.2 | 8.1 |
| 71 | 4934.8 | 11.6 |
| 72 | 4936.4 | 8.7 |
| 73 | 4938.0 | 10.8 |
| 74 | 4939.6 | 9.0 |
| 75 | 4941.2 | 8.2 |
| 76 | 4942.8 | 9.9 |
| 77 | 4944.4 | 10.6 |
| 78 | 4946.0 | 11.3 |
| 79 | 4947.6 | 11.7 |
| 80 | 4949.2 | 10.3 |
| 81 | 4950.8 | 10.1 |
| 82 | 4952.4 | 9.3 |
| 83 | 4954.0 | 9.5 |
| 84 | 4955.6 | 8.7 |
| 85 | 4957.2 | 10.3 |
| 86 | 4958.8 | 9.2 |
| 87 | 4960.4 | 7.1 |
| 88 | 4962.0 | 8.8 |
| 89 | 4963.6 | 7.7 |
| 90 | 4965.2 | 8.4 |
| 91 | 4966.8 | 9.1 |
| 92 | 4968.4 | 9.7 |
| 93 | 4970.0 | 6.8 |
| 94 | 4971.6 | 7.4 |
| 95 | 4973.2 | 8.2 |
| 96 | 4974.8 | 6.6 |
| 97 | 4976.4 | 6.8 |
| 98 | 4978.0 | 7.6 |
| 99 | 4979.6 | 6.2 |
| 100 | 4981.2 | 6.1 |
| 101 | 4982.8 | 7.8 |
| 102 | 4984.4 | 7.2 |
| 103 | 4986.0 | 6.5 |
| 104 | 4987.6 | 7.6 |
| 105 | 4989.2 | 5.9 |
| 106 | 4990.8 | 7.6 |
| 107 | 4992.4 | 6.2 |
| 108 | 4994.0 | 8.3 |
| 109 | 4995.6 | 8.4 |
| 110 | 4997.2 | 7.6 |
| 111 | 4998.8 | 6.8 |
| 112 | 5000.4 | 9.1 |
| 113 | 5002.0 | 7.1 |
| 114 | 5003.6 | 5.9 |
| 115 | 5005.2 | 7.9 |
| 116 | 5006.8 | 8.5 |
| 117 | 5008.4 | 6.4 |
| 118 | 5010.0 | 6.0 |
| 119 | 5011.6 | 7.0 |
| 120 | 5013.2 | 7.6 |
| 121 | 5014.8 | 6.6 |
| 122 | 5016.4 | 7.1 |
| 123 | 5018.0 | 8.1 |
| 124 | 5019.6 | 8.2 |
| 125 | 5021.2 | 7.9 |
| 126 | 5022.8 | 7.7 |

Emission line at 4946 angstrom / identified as Lyman alpha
